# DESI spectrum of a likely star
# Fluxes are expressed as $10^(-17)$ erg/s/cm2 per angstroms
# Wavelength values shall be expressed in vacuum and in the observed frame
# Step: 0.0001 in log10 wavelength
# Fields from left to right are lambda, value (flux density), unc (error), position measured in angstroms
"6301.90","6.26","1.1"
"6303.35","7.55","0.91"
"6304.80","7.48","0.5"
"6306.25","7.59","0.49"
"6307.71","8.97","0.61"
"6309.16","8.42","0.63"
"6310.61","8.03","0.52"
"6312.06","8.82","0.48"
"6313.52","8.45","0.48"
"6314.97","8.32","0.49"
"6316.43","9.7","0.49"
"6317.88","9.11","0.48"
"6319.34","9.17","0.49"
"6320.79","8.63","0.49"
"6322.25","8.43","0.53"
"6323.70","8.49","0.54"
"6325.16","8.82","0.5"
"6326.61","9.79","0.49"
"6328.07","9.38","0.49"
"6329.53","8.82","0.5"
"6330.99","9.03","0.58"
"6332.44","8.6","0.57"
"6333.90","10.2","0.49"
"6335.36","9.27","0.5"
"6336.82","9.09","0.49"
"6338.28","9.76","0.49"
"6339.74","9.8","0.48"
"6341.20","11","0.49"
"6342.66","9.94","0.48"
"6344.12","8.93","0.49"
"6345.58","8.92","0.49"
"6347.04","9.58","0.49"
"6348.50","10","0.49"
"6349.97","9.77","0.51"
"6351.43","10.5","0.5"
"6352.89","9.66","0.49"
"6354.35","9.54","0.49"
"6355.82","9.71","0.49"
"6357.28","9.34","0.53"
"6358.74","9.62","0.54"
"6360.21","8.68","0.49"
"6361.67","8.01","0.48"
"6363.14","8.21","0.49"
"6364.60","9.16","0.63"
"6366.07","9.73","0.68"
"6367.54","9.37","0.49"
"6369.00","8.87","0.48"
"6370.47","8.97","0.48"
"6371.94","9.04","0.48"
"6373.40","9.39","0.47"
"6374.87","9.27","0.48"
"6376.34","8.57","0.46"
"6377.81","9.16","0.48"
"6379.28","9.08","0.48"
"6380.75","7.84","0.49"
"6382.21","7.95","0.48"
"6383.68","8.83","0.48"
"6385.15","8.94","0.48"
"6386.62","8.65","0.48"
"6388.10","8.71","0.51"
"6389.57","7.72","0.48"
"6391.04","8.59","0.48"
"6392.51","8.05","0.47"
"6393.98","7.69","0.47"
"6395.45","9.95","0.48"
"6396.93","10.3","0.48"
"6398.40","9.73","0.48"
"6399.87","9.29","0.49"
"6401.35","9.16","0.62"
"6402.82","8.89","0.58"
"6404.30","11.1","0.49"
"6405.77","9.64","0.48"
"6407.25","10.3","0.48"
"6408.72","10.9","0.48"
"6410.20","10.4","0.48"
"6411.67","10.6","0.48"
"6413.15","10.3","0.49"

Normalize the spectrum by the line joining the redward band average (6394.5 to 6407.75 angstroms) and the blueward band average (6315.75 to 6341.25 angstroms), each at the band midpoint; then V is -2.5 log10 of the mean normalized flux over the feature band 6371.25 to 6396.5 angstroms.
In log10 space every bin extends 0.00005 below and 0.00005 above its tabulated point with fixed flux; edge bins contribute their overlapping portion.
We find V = 0.11 mag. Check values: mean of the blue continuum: 9.24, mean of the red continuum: 9.77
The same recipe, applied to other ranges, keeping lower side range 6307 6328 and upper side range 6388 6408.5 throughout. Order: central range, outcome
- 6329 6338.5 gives -0.04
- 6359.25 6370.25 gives 0.03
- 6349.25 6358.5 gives -0.08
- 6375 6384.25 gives 0.07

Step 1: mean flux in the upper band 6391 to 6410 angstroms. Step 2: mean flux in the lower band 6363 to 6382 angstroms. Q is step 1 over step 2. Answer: 1.07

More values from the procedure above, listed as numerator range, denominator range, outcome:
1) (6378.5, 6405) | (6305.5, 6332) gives 1.02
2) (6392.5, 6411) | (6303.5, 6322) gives 1.14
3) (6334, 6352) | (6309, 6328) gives 1.10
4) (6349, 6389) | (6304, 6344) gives 1.01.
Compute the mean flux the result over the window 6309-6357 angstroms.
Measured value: 9.28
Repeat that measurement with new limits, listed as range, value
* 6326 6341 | 9.42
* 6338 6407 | 9.21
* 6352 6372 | 9.15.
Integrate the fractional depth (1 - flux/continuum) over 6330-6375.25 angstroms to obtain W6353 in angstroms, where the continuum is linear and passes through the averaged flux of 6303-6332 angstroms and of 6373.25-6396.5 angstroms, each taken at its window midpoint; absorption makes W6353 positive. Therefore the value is -3.8 angstroms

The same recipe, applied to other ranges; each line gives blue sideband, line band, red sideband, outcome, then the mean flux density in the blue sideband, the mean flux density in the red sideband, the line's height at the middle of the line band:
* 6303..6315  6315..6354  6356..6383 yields -4.03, 8.19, 8.92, 8.5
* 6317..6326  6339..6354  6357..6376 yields -1.46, 8.81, 9.03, 8.94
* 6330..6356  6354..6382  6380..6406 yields 0.83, 9.62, 8.93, 9.28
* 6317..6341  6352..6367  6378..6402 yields -0.32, 9.2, 8.79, 8.99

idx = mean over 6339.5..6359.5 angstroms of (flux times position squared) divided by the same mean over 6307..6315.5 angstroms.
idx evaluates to 1.16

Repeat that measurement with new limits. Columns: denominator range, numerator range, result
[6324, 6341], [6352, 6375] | 0.99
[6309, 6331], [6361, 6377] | 1.03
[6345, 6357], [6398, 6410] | 1.04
